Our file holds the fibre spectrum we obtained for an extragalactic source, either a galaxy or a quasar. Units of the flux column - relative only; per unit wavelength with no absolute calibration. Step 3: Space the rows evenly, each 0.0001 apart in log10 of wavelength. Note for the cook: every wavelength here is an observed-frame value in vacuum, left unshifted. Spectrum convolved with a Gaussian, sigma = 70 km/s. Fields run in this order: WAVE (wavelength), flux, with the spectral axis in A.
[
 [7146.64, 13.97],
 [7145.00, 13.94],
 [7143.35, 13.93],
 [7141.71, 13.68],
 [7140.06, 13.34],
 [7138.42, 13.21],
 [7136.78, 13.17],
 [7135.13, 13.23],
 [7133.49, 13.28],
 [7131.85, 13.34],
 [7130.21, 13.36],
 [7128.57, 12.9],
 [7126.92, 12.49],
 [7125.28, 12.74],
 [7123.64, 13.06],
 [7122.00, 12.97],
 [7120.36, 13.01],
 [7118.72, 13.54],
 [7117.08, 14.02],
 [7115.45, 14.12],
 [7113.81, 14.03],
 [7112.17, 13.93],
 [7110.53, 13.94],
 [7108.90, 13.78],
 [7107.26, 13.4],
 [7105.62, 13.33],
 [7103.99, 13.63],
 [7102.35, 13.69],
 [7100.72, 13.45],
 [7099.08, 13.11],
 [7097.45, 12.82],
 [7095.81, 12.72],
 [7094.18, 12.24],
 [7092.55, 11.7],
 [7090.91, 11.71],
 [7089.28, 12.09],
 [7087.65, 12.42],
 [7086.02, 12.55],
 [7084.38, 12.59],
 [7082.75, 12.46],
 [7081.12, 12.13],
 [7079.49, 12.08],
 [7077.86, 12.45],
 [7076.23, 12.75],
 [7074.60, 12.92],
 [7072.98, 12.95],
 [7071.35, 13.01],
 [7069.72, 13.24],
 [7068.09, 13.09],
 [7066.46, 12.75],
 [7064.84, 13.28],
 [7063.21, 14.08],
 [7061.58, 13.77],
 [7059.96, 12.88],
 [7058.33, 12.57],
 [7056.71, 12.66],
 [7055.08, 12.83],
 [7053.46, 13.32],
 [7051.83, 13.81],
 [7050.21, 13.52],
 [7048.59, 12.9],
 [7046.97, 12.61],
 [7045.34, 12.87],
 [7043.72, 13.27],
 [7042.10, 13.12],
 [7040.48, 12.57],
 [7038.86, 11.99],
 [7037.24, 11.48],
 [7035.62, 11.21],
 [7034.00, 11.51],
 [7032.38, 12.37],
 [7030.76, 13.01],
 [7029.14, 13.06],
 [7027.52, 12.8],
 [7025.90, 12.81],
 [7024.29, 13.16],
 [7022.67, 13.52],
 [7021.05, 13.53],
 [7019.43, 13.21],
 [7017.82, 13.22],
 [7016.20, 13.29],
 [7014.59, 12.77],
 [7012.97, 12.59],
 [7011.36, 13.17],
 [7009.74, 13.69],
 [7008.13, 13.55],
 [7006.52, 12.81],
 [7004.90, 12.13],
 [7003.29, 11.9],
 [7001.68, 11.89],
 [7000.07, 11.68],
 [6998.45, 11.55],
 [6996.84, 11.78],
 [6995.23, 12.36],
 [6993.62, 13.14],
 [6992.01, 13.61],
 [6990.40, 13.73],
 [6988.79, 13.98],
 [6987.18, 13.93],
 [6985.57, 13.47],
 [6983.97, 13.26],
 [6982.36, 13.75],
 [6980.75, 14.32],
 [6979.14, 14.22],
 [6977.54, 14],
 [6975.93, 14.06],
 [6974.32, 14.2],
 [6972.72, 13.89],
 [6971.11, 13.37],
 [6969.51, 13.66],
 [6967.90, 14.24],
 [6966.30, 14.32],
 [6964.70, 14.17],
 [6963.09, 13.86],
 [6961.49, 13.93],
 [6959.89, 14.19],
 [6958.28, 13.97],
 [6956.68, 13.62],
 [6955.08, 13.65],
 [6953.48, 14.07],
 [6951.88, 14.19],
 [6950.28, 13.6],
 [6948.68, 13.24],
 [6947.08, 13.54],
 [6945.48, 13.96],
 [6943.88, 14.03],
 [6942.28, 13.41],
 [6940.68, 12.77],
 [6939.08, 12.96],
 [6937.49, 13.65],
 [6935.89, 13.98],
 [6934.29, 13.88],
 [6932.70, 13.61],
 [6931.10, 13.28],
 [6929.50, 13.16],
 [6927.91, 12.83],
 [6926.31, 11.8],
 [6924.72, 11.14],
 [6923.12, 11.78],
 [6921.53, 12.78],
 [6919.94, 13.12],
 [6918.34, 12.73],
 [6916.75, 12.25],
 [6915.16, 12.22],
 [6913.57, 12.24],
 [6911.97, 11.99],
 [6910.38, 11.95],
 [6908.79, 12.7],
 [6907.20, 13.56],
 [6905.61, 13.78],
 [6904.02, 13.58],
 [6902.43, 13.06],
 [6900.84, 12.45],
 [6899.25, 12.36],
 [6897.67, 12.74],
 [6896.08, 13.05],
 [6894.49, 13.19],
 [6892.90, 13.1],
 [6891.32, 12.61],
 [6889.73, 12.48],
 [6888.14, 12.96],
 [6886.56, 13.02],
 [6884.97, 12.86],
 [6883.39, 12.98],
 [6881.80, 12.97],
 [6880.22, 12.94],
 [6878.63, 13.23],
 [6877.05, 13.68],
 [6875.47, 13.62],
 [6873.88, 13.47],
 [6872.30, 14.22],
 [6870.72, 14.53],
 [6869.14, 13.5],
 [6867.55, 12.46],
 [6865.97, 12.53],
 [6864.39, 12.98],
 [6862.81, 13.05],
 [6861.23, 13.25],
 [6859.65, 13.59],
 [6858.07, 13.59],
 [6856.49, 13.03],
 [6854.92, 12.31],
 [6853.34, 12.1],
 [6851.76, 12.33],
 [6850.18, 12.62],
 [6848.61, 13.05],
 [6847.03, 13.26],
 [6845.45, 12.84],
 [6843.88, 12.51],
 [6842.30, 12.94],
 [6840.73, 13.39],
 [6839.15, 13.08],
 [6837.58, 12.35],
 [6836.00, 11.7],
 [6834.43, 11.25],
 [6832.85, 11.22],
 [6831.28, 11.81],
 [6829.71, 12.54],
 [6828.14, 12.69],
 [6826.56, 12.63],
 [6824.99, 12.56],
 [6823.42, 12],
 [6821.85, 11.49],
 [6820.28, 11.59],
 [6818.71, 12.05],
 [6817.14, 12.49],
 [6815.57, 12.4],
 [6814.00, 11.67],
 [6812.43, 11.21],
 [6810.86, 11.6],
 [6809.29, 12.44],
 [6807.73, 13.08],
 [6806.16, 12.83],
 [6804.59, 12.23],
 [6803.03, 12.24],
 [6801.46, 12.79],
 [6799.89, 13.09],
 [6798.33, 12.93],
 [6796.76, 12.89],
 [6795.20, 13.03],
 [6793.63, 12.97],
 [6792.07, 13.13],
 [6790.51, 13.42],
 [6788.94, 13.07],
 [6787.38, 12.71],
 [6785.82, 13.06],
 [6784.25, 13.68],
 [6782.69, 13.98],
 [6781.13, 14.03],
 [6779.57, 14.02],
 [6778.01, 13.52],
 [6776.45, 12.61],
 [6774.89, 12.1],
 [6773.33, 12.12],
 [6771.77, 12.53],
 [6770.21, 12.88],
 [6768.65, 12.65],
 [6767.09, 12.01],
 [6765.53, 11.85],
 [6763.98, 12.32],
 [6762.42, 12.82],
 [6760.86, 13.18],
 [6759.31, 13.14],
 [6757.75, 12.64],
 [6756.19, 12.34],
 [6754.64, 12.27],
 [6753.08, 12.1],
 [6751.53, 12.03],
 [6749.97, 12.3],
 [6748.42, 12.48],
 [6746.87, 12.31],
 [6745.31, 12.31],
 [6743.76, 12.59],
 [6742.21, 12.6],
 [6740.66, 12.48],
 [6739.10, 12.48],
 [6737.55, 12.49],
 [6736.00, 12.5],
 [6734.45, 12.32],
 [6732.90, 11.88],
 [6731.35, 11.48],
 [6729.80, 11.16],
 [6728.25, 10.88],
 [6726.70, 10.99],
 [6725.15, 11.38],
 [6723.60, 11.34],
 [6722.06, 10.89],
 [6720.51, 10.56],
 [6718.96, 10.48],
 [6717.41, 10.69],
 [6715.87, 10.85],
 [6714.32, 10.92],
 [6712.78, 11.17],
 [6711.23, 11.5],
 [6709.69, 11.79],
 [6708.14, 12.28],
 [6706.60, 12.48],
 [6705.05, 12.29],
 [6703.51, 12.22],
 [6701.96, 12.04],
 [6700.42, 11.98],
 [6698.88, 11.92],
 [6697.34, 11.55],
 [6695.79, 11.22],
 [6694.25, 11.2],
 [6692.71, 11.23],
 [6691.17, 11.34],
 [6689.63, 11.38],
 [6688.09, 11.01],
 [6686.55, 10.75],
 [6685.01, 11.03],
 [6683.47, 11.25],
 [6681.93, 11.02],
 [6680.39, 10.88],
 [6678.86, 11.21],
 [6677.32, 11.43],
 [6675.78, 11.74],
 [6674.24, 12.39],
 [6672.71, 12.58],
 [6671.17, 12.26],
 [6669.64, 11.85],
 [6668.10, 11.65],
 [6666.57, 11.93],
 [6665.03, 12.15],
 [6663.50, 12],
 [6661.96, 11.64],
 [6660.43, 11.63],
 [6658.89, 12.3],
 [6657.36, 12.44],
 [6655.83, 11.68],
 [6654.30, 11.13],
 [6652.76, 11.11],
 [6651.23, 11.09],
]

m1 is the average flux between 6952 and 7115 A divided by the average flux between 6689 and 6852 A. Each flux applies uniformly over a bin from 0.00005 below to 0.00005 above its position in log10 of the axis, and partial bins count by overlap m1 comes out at 1.1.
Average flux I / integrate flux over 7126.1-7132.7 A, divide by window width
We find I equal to 13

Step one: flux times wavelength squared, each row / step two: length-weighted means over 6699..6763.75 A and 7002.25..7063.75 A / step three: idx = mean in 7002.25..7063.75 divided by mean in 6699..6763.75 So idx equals 1.18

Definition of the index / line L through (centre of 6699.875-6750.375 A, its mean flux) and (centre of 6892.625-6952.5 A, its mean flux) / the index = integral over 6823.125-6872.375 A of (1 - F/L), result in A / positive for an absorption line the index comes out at -0.8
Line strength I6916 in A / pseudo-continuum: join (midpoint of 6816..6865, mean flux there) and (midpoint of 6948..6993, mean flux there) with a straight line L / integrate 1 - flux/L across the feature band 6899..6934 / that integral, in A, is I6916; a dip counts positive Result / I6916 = 1.7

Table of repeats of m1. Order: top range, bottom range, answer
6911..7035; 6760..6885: 1.03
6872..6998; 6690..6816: 1.09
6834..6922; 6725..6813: 1.03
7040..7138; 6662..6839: 1.08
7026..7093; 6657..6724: 1.10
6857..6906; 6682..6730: 1.16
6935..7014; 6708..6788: 1.10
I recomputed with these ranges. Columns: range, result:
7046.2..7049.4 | 12.8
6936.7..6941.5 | 13.1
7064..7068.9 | 13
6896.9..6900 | 12.6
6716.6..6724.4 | 10.8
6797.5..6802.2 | 12.9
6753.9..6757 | 12.3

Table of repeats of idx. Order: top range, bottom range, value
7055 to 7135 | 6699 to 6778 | 1.20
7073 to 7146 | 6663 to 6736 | 1.28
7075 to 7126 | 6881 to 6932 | 1.08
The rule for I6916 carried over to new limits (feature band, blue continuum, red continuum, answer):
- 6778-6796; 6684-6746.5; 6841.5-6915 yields -1.74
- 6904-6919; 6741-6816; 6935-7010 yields 0.64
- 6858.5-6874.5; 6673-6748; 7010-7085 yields -1.55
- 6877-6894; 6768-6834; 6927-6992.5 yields 0.33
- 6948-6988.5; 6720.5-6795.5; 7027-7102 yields -4.02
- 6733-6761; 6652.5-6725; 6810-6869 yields -1.30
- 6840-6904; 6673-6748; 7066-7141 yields -4.47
